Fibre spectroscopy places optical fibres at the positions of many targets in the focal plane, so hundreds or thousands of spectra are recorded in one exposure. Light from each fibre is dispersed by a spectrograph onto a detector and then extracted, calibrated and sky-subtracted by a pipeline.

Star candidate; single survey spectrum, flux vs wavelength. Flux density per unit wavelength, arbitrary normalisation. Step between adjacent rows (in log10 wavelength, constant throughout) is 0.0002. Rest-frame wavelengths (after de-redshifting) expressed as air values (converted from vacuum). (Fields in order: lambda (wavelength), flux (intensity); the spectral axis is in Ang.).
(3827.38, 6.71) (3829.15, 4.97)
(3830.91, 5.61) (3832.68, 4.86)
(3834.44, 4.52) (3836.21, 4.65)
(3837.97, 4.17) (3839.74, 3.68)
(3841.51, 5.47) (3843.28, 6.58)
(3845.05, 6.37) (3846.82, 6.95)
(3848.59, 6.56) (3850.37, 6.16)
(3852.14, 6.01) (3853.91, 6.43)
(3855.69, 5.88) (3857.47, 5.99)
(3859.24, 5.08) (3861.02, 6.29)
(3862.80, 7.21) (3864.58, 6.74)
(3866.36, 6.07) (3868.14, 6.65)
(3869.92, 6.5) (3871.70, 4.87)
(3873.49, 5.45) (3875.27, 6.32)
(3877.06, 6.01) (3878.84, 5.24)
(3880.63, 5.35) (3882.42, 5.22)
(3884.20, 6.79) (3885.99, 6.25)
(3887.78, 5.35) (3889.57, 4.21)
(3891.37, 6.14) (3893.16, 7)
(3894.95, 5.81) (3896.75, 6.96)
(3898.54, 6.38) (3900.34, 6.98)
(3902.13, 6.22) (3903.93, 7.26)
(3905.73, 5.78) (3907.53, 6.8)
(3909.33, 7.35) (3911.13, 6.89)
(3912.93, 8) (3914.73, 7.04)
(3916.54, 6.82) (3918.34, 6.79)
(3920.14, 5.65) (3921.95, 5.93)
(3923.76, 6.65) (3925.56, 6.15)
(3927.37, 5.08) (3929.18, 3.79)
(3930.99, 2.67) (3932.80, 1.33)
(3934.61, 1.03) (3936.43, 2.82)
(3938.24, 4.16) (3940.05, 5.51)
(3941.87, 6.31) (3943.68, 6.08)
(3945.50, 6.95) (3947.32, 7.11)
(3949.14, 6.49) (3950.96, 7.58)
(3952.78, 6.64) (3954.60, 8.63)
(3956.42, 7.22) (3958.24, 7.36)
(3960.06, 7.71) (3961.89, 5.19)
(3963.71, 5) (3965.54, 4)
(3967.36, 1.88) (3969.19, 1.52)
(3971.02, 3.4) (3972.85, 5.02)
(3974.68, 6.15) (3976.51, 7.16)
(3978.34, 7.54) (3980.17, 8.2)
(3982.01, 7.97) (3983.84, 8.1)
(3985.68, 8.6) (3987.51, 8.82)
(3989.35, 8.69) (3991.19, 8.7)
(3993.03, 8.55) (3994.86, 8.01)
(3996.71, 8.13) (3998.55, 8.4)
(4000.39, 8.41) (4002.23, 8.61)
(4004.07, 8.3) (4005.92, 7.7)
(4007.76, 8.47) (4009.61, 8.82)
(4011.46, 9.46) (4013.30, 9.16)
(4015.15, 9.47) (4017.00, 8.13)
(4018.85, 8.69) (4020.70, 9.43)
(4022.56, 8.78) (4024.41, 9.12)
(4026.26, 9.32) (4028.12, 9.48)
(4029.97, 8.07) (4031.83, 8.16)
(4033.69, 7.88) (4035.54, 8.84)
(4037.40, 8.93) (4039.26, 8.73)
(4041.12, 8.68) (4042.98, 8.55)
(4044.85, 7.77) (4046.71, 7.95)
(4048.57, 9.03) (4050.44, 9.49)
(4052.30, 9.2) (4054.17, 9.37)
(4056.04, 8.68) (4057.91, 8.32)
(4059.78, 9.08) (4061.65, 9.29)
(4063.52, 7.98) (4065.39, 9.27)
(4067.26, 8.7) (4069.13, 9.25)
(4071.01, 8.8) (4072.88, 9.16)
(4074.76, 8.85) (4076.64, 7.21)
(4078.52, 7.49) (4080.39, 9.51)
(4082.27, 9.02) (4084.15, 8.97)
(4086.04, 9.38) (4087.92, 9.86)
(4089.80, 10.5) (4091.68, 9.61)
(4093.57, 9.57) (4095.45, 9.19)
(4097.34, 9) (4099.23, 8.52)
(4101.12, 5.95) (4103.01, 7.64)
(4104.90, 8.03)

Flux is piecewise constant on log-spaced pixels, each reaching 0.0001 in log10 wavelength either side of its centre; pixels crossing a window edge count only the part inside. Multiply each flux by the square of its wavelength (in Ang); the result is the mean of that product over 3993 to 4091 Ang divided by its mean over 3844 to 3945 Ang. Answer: 1.62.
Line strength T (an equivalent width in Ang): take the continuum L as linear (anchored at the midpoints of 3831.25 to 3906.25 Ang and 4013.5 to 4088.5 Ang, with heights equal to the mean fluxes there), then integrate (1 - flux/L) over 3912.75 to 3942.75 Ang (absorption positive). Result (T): 8.1 Ang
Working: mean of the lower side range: 5.91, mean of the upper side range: 8.8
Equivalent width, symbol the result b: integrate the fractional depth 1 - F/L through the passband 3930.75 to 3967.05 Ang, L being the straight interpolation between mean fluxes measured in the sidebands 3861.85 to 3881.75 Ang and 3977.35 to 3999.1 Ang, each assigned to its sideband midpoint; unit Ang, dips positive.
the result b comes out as 10.0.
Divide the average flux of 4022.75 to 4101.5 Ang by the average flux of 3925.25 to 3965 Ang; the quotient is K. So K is 1.61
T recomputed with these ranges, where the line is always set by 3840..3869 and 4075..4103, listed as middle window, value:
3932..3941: 5.2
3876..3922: 2.7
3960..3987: 6.2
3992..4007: -0.9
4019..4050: -1.8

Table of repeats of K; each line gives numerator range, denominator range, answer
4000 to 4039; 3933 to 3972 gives 1.65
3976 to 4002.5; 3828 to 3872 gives 1.43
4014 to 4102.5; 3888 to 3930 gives 1.39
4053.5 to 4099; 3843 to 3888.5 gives 1.48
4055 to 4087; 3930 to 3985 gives 1.57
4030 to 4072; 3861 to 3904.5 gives 1.42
